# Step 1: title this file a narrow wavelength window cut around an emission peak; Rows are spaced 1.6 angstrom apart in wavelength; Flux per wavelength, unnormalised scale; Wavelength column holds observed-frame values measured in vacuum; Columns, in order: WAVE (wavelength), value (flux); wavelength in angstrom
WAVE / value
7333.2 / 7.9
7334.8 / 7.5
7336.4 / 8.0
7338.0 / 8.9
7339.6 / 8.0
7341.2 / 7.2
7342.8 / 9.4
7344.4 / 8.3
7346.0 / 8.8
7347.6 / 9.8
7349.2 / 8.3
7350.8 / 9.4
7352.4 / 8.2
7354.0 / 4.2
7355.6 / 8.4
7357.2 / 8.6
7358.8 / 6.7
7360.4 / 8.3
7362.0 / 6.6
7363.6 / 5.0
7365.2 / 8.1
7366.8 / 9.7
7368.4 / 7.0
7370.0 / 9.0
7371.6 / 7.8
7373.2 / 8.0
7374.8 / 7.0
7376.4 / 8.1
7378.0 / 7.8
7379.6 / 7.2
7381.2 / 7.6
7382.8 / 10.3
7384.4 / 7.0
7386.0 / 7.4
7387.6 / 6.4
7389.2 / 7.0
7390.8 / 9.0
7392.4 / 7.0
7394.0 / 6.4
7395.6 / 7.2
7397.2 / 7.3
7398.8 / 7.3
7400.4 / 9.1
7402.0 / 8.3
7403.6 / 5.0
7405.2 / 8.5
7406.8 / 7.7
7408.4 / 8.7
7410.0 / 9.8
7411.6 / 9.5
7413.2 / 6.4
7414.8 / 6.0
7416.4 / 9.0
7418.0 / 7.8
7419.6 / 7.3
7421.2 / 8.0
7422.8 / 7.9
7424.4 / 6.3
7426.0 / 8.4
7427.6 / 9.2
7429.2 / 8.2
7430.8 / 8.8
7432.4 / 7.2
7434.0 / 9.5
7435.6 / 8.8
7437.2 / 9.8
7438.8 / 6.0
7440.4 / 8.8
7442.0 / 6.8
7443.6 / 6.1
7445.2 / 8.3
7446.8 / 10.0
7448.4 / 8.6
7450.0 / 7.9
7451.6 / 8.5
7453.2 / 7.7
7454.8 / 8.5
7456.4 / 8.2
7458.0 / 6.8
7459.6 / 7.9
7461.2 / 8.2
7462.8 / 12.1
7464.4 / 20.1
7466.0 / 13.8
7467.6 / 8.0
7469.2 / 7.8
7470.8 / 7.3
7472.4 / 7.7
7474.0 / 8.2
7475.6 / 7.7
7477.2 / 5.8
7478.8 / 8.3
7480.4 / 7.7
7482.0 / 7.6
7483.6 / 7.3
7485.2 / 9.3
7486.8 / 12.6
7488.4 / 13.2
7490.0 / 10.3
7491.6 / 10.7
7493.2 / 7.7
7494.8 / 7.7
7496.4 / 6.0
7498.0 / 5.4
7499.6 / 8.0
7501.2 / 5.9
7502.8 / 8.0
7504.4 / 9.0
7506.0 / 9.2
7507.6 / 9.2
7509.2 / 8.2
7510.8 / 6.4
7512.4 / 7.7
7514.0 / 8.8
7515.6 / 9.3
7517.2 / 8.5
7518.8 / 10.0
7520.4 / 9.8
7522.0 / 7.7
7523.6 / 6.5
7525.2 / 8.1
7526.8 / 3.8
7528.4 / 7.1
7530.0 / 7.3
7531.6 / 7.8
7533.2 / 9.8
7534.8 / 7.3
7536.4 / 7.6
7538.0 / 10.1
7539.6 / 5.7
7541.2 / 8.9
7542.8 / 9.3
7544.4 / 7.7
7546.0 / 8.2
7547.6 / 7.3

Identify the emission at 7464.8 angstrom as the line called Halpha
